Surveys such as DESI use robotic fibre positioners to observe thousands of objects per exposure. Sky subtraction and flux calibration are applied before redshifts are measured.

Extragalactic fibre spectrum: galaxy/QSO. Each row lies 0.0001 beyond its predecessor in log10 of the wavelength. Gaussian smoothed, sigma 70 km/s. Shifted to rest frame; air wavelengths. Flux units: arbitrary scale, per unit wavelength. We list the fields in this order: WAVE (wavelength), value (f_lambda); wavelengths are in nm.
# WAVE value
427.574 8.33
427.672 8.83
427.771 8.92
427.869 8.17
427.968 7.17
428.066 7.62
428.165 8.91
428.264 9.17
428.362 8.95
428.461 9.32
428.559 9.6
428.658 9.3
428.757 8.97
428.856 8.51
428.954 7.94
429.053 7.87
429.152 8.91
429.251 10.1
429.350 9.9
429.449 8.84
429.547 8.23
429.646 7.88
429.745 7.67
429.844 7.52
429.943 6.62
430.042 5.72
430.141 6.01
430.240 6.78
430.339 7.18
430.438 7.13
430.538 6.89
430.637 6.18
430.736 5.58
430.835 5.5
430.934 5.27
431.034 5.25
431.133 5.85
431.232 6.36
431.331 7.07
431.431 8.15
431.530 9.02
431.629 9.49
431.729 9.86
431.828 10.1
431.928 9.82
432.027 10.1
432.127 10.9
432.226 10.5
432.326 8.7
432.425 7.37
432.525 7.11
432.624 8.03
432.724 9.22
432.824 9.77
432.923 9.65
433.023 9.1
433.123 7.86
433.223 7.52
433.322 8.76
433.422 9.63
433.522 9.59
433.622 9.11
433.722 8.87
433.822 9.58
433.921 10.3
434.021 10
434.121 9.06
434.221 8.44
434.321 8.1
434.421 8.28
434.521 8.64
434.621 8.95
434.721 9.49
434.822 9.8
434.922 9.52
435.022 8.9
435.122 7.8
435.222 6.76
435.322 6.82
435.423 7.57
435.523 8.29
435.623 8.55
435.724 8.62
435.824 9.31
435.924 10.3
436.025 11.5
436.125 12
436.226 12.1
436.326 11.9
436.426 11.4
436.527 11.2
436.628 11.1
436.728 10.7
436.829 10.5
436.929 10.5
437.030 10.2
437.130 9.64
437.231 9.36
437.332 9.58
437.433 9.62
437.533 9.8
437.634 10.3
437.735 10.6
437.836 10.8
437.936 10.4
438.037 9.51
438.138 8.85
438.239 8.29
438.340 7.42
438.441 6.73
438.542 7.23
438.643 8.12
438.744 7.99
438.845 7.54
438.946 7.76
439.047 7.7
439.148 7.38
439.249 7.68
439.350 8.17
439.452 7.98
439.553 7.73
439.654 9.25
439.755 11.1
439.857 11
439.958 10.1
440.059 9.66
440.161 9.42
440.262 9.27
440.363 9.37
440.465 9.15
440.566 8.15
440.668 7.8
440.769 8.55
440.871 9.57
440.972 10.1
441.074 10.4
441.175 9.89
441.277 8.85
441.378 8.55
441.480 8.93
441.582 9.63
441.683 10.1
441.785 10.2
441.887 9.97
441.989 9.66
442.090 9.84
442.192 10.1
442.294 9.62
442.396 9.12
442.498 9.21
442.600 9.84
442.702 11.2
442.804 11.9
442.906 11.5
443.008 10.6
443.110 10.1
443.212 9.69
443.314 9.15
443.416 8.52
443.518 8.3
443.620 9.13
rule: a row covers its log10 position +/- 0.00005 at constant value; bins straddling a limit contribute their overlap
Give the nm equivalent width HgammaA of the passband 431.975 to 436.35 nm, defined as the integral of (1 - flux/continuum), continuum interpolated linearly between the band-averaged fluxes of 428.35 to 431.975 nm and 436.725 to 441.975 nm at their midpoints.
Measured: -0.38 nm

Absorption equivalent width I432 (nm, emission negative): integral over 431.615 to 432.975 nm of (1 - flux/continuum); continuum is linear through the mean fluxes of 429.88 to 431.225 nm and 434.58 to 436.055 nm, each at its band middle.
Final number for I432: -0.42 nm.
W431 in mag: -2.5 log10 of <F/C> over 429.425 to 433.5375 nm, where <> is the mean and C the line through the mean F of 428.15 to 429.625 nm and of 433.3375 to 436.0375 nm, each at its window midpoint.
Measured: 0.13 mag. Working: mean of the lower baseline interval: 8.95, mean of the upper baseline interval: 8.91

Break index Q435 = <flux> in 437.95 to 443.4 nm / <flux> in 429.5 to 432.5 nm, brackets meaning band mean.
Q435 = 1.21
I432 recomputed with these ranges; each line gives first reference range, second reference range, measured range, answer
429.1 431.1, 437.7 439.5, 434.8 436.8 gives -0.45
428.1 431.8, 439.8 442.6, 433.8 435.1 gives -0.10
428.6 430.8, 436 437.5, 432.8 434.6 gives 0.08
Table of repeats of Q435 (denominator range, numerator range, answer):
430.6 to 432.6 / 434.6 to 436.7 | 1.22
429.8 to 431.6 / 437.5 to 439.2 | 1.30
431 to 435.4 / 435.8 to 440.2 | 1.09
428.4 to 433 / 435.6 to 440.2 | 1.17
